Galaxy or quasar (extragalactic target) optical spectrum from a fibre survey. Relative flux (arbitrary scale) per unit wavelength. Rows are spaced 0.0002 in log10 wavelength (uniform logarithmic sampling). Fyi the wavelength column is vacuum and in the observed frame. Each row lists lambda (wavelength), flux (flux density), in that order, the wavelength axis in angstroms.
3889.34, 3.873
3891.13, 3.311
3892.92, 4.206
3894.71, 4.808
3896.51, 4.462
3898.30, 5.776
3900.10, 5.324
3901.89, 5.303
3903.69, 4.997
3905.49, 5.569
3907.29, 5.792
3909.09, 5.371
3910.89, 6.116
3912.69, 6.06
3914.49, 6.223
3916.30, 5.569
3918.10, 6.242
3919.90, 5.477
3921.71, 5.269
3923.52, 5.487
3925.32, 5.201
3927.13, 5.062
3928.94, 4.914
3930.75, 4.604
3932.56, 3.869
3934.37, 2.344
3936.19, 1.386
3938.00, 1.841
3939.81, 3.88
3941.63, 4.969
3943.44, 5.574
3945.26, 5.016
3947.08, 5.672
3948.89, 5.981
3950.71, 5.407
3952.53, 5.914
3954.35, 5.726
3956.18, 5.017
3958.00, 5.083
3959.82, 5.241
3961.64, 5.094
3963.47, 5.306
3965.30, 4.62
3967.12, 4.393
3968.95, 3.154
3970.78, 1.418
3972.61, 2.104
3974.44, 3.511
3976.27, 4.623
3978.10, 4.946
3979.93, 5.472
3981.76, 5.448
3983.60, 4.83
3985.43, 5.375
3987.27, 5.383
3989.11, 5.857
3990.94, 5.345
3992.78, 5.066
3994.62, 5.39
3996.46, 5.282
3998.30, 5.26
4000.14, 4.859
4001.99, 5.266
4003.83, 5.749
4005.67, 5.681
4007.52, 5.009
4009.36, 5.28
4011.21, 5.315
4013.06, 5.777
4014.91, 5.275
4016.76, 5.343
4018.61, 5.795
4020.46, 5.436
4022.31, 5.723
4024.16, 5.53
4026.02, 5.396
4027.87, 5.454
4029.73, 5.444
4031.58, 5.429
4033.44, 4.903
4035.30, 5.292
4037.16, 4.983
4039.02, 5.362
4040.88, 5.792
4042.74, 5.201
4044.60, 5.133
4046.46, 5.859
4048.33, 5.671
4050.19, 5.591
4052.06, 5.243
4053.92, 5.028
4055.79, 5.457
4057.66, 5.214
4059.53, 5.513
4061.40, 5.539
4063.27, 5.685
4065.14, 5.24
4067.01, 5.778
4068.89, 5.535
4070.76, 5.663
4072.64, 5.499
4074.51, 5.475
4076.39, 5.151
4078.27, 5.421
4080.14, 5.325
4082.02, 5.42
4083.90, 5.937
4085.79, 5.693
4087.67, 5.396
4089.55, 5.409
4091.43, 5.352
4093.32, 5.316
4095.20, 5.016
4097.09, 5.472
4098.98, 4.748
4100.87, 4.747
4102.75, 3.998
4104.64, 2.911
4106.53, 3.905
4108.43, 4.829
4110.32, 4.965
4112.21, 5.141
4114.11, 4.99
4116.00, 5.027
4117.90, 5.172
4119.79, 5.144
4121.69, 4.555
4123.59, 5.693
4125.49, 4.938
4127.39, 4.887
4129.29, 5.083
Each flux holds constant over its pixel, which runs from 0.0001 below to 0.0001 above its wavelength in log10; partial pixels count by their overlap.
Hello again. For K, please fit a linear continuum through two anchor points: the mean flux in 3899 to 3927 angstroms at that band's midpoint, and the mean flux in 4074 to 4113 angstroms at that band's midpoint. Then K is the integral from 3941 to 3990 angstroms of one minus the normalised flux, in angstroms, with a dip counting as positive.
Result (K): 5.1 angstroms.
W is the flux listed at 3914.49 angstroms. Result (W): 6.223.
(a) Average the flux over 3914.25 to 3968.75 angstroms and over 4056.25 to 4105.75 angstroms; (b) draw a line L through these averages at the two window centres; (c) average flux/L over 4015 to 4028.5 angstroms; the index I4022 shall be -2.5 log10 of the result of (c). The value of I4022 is -0.09 mag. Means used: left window 4.84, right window 5.24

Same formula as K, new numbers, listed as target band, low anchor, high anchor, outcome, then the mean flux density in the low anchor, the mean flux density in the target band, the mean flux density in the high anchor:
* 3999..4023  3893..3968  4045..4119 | -1.4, 5.01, 5.42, 5.21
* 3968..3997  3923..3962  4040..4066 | 2.3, 4.68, 4.57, 5.44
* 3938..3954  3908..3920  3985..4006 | 1.6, 5.89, 5.12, 5.37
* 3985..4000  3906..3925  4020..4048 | 0.5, 5.74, 5.34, 5.4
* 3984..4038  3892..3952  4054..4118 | -3.1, 4.97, 5.37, 5.17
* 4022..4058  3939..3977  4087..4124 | -4.6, 4.65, 5.38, 4.87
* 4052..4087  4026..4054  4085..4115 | -2.4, 5.37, 5.47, 4.86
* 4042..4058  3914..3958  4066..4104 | -0.6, 4.85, 5.39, 5.3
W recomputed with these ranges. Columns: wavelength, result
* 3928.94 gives 4.914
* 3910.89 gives 6.116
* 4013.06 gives 5.777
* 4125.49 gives 4.938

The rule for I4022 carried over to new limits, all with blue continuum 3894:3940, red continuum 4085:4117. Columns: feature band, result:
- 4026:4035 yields -0.09 mag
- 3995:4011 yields -0.09 mag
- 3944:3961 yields -0.12 mag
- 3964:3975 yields 0.44 mag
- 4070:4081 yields -0.11 mag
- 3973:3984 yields 0.05 mag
